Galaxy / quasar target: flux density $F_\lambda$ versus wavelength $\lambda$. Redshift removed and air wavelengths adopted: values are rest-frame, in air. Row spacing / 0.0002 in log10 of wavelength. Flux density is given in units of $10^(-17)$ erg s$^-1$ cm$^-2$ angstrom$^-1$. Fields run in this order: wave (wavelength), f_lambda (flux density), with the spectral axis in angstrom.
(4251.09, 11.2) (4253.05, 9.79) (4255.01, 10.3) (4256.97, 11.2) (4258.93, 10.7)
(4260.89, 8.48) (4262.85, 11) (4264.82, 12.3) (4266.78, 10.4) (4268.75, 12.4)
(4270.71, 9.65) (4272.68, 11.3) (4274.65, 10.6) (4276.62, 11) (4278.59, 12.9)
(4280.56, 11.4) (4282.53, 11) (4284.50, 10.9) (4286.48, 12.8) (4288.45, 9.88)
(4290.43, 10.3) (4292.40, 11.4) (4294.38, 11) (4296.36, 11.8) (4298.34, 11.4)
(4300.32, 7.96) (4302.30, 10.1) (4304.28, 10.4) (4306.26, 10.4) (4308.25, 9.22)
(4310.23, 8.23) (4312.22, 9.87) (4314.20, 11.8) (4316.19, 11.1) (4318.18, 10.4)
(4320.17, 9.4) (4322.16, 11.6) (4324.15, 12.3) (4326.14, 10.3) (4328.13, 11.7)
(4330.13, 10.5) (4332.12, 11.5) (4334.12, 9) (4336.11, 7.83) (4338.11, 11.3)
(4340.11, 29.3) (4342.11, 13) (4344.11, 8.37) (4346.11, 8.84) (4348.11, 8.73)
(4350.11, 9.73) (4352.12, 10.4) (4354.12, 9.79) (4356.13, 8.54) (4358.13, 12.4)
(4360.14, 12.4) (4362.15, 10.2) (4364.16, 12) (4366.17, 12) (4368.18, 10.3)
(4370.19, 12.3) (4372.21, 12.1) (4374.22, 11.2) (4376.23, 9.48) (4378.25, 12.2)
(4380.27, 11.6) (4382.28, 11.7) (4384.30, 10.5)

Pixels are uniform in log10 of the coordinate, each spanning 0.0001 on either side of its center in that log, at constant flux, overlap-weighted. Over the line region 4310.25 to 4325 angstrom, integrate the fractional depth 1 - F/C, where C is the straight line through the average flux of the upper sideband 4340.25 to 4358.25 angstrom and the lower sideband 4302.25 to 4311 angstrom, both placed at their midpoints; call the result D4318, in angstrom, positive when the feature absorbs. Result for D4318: -1.2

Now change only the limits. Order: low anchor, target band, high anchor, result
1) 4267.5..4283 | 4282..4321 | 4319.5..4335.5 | 1.9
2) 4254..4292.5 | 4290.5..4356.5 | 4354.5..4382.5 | 1.8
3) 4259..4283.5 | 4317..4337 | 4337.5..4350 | 3.4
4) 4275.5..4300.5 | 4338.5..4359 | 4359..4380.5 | -1.0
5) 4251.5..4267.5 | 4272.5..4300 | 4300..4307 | -2.8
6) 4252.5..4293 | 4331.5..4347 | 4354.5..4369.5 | -1.9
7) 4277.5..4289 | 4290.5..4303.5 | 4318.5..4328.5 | 0.9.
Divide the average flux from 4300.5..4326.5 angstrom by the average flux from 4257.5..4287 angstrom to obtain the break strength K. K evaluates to 0.93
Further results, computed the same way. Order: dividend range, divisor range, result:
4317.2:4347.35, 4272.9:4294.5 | 1.04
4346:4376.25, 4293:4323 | 1.04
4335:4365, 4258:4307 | 1.06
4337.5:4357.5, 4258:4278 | 1.09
